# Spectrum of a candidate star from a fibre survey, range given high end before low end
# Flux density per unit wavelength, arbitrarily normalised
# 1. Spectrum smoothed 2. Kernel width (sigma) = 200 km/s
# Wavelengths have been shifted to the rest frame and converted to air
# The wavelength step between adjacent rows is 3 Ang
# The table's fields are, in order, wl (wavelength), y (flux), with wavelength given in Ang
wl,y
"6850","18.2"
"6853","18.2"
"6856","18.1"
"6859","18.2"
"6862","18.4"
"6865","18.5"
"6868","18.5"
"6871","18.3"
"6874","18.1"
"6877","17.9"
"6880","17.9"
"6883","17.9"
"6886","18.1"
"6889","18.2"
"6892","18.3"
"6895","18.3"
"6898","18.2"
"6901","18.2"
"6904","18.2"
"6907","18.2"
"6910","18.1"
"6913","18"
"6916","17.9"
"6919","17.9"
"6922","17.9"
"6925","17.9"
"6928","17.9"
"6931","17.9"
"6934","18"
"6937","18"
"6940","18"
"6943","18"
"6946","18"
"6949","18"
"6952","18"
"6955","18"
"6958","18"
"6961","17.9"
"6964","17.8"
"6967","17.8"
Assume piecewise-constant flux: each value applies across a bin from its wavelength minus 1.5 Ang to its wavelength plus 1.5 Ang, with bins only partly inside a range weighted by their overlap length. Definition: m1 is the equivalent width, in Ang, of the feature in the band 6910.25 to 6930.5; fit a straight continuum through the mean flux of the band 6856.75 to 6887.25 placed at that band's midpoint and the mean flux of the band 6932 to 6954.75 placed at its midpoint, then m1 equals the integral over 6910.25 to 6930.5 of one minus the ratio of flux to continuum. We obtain 0.14 Ang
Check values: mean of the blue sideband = 18.2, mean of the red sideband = 18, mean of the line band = 17.9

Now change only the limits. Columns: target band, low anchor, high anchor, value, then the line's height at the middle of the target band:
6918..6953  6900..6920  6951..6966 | 0.1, 18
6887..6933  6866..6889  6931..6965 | -0.1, 18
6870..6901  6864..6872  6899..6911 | 0.3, 18.3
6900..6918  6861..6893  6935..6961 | 0.0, 18.1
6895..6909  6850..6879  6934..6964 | -0.1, 18.1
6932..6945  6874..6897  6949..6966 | 0.0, 18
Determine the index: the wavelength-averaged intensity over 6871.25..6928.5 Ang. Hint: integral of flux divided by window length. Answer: 18.1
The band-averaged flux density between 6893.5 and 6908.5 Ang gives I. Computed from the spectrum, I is 18.2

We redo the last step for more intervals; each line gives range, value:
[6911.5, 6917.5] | 17.9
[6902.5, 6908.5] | 18.2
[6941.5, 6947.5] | 18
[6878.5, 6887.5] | 18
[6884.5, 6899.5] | 18.2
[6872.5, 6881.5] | 18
